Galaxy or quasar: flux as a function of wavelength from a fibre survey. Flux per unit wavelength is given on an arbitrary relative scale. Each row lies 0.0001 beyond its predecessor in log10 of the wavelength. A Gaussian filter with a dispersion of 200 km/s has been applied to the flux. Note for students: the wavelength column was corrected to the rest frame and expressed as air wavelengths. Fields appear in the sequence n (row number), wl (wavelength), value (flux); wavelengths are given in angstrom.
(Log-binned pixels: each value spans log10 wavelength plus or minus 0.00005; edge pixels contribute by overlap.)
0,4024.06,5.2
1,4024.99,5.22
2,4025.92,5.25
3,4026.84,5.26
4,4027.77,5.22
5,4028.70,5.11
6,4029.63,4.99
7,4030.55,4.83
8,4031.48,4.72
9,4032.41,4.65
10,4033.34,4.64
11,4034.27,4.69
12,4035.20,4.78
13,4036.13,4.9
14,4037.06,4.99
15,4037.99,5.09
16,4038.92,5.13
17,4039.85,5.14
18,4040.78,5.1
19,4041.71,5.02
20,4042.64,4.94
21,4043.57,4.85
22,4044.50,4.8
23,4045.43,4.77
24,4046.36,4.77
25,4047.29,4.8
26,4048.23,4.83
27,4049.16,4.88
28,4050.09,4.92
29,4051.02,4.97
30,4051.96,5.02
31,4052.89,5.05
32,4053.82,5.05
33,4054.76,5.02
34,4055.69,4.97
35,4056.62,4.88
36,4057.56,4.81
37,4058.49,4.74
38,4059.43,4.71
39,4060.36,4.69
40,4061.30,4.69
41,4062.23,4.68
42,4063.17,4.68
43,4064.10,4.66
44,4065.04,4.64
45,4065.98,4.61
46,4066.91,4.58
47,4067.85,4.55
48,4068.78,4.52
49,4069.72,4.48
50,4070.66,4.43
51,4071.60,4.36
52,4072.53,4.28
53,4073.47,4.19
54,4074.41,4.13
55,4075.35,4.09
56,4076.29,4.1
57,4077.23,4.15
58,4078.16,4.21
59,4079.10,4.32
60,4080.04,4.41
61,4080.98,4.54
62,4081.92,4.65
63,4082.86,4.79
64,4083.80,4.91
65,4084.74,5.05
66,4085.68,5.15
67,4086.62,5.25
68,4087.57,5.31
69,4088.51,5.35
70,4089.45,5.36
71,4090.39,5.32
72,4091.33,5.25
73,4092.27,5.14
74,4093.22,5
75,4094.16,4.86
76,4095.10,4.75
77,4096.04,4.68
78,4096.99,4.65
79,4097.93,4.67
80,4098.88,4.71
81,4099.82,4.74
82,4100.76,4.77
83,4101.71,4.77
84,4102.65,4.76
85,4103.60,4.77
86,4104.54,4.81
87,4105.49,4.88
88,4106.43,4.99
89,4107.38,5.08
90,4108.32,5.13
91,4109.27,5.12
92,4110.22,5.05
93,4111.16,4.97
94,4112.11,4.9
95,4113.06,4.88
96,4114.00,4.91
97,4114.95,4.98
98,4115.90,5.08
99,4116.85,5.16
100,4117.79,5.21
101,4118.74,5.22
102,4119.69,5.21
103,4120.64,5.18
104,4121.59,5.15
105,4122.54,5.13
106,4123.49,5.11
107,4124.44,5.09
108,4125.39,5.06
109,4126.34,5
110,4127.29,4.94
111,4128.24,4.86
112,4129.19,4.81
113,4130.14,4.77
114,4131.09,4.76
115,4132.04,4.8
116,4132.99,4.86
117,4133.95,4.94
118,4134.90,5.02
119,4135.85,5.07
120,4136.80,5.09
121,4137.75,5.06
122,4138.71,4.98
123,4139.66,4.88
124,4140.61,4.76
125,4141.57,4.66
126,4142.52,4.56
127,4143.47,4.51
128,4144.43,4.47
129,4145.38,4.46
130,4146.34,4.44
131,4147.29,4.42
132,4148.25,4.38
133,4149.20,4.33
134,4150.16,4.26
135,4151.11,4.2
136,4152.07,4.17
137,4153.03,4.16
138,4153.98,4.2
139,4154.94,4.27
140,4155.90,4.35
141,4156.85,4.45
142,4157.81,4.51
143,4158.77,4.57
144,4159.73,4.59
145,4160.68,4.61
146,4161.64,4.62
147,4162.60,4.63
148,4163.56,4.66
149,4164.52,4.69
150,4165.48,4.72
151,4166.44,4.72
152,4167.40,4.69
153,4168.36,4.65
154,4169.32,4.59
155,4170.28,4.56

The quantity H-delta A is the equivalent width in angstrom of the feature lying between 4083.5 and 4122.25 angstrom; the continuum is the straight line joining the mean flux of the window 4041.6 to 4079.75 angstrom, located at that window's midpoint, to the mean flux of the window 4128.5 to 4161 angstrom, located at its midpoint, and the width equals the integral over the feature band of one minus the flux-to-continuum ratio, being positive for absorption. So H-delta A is -3.2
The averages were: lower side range 4.65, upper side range 4.6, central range 5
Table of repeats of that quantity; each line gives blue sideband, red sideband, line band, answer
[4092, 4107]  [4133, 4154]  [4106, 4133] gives -1.7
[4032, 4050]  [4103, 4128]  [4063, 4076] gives 1.3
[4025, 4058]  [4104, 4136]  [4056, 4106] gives 2.7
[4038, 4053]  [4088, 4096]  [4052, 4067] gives 0.6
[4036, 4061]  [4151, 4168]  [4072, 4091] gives 0.4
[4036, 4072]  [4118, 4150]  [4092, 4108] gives 0.0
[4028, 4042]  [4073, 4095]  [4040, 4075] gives 0.8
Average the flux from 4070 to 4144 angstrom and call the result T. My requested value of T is 4.85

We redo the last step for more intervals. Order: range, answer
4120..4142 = 4.96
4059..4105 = 4.7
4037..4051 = 4.94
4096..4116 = 4.88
